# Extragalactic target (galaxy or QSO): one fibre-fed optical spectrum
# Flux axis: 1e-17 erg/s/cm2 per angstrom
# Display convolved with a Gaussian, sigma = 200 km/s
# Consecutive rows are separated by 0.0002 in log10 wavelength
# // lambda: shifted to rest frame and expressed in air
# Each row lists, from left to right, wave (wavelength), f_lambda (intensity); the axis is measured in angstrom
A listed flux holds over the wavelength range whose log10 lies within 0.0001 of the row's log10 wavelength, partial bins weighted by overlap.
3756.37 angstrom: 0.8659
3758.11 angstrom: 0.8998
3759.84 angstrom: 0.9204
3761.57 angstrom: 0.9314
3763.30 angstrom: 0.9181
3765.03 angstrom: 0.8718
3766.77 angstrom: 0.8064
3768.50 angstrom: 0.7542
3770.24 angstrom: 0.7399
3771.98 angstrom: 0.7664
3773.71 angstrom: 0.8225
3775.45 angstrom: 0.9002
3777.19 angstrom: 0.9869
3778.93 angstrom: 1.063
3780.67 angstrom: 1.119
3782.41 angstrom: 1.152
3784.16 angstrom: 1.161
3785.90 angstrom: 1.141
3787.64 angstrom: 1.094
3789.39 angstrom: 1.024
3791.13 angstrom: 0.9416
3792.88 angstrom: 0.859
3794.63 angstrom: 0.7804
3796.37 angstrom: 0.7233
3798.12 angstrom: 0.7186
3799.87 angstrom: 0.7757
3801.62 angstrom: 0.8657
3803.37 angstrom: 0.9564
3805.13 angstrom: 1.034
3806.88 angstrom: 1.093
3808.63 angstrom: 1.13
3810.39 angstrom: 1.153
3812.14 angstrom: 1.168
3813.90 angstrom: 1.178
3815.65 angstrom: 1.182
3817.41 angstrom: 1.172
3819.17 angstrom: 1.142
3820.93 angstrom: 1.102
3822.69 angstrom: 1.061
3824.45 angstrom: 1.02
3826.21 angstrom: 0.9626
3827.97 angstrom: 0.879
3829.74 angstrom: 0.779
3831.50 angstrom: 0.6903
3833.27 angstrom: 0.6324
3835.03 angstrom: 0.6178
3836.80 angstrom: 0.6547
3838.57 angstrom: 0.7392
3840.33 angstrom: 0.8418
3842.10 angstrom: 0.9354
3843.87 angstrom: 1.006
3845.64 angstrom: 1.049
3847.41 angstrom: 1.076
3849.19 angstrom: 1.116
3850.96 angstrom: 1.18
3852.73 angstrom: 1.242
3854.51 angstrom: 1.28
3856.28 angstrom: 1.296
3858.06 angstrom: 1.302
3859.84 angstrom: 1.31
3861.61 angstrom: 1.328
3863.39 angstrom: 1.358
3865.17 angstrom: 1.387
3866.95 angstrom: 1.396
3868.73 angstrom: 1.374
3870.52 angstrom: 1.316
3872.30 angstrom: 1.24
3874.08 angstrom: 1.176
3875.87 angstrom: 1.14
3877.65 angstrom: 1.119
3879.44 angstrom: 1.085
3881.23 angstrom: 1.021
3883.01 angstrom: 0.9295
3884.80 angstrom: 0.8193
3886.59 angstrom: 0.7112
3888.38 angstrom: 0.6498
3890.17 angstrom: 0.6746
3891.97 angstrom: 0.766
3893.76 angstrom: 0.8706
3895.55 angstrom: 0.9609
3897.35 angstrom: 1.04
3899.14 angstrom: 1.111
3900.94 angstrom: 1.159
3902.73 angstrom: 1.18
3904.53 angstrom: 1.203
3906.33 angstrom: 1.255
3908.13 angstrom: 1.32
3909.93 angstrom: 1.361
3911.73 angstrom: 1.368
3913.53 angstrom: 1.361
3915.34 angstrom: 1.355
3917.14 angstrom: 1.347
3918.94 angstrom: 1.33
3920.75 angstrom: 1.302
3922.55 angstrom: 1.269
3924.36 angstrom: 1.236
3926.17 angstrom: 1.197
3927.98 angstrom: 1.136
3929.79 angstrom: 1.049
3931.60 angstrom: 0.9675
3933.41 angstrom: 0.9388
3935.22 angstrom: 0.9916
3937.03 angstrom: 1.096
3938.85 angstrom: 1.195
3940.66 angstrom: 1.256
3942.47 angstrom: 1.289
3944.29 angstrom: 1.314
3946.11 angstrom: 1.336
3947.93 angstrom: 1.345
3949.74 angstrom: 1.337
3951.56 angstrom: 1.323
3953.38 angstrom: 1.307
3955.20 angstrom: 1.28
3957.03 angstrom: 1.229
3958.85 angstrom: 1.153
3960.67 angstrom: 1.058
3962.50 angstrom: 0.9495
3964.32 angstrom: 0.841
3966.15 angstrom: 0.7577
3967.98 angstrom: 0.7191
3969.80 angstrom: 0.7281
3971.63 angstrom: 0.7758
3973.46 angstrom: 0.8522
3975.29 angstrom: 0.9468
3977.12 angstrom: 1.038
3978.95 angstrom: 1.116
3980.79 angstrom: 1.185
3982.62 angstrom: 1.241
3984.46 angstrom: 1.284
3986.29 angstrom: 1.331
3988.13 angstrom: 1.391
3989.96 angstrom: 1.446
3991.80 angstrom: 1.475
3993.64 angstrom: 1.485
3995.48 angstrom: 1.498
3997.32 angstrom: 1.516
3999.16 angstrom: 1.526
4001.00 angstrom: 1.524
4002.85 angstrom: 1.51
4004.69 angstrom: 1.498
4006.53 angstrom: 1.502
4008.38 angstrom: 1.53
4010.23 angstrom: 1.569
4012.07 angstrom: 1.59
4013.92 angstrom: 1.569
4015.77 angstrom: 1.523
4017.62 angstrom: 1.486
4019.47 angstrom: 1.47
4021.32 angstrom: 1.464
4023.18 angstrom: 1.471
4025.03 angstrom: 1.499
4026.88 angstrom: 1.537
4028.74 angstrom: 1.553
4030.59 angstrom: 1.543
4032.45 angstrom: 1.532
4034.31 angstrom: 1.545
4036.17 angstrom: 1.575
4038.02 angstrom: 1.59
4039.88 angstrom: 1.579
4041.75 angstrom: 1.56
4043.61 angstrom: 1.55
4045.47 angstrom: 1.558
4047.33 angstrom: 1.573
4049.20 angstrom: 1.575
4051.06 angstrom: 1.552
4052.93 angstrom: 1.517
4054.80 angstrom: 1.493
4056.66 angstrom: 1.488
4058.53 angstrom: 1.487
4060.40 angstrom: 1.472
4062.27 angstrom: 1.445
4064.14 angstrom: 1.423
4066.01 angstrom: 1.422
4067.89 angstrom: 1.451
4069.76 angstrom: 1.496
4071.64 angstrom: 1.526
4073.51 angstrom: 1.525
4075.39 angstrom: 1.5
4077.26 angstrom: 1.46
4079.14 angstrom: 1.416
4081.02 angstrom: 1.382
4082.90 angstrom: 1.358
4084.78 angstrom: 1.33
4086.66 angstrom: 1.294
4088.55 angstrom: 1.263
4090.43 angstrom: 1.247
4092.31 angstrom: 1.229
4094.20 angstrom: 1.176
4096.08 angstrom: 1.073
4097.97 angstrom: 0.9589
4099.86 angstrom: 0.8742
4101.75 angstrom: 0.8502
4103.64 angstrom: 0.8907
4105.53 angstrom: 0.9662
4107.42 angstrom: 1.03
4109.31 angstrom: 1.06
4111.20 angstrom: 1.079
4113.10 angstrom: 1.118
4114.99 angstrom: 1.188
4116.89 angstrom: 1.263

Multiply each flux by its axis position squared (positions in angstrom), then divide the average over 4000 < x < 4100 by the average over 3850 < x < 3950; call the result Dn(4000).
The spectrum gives 1.34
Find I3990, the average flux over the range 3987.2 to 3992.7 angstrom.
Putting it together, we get 1.44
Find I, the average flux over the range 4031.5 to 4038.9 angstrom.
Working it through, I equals 1.56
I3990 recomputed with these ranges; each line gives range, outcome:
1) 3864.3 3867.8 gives 1.39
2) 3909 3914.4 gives 1.36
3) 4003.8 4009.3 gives 1.51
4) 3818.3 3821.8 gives 1.12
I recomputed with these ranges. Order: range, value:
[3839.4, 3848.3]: 0.981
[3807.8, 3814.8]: 1.16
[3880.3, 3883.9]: 0.978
